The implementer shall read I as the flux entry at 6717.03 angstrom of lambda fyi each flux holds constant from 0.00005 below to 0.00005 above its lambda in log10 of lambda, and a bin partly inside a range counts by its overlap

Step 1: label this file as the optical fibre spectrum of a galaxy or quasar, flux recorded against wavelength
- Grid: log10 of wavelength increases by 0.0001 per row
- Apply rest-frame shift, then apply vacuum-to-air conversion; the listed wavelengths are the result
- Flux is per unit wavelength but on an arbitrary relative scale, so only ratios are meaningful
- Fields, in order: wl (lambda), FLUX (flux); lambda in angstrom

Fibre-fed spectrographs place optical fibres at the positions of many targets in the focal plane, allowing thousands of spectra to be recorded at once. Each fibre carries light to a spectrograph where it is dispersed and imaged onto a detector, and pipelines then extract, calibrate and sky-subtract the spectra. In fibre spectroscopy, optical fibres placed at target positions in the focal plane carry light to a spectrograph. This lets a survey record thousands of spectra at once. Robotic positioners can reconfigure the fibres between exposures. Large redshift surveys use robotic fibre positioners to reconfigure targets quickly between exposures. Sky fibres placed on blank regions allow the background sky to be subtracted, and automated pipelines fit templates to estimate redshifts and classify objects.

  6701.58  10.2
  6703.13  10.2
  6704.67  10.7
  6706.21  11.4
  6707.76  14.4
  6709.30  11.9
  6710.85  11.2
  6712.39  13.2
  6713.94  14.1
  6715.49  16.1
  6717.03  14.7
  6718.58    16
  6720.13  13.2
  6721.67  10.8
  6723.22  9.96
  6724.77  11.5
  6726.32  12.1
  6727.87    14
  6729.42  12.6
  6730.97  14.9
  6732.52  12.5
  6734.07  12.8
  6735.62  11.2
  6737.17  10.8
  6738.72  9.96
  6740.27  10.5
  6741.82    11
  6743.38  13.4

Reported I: 14.7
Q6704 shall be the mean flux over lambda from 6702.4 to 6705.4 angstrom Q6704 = 10.5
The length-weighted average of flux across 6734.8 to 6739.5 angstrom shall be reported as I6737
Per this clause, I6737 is 10.7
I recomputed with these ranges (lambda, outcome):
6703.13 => 10.2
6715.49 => 16.1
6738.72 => 9.96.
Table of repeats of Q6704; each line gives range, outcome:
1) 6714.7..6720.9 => 15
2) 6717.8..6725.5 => 12.3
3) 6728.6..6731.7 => 13.7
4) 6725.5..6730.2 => 12.9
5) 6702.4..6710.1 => 11.7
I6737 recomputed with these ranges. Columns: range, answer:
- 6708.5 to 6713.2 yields 12.1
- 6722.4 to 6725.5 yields 10.7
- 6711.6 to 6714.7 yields 13.6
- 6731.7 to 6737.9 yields 11.9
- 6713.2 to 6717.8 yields 15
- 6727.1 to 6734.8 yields 13.4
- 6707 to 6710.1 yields 13.1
